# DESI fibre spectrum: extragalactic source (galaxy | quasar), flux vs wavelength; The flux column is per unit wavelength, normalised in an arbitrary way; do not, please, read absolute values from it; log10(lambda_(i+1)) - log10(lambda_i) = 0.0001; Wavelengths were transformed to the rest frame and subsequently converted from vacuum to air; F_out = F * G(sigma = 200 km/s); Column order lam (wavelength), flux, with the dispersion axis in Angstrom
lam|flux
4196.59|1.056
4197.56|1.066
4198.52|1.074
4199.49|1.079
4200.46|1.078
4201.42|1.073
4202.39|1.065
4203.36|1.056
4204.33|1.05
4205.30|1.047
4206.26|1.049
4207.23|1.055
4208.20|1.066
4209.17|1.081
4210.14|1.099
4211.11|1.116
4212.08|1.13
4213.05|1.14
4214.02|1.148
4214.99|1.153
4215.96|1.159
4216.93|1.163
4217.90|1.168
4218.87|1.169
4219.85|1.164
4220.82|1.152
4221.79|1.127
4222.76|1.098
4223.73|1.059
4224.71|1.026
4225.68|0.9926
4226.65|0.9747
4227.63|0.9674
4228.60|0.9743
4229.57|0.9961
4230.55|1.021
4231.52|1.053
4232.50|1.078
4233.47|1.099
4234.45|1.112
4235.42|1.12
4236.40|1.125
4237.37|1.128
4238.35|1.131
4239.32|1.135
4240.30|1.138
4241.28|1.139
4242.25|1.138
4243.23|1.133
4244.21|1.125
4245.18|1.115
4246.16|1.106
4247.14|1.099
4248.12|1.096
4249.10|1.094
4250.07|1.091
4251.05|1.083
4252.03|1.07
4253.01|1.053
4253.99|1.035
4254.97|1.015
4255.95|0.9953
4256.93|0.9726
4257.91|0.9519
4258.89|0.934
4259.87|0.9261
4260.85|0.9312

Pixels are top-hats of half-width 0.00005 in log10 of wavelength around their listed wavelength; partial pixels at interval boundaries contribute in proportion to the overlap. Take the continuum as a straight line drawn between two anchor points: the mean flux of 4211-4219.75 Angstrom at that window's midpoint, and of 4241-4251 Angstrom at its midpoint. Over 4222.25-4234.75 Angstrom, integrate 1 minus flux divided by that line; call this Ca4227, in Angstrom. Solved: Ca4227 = 1.1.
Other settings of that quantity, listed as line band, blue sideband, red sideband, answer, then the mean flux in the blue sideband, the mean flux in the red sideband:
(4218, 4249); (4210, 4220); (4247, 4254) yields 0.6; 1.15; 1.08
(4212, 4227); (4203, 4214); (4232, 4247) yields -0.2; 1.08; 1.12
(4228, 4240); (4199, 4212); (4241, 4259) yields -0.1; 1.07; 1.07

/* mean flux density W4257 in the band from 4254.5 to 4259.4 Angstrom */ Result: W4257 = 0.974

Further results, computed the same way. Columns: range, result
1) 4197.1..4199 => 1.07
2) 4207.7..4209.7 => 1.07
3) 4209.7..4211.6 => 1.11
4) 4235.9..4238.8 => 1.13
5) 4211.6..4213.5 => 1.13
